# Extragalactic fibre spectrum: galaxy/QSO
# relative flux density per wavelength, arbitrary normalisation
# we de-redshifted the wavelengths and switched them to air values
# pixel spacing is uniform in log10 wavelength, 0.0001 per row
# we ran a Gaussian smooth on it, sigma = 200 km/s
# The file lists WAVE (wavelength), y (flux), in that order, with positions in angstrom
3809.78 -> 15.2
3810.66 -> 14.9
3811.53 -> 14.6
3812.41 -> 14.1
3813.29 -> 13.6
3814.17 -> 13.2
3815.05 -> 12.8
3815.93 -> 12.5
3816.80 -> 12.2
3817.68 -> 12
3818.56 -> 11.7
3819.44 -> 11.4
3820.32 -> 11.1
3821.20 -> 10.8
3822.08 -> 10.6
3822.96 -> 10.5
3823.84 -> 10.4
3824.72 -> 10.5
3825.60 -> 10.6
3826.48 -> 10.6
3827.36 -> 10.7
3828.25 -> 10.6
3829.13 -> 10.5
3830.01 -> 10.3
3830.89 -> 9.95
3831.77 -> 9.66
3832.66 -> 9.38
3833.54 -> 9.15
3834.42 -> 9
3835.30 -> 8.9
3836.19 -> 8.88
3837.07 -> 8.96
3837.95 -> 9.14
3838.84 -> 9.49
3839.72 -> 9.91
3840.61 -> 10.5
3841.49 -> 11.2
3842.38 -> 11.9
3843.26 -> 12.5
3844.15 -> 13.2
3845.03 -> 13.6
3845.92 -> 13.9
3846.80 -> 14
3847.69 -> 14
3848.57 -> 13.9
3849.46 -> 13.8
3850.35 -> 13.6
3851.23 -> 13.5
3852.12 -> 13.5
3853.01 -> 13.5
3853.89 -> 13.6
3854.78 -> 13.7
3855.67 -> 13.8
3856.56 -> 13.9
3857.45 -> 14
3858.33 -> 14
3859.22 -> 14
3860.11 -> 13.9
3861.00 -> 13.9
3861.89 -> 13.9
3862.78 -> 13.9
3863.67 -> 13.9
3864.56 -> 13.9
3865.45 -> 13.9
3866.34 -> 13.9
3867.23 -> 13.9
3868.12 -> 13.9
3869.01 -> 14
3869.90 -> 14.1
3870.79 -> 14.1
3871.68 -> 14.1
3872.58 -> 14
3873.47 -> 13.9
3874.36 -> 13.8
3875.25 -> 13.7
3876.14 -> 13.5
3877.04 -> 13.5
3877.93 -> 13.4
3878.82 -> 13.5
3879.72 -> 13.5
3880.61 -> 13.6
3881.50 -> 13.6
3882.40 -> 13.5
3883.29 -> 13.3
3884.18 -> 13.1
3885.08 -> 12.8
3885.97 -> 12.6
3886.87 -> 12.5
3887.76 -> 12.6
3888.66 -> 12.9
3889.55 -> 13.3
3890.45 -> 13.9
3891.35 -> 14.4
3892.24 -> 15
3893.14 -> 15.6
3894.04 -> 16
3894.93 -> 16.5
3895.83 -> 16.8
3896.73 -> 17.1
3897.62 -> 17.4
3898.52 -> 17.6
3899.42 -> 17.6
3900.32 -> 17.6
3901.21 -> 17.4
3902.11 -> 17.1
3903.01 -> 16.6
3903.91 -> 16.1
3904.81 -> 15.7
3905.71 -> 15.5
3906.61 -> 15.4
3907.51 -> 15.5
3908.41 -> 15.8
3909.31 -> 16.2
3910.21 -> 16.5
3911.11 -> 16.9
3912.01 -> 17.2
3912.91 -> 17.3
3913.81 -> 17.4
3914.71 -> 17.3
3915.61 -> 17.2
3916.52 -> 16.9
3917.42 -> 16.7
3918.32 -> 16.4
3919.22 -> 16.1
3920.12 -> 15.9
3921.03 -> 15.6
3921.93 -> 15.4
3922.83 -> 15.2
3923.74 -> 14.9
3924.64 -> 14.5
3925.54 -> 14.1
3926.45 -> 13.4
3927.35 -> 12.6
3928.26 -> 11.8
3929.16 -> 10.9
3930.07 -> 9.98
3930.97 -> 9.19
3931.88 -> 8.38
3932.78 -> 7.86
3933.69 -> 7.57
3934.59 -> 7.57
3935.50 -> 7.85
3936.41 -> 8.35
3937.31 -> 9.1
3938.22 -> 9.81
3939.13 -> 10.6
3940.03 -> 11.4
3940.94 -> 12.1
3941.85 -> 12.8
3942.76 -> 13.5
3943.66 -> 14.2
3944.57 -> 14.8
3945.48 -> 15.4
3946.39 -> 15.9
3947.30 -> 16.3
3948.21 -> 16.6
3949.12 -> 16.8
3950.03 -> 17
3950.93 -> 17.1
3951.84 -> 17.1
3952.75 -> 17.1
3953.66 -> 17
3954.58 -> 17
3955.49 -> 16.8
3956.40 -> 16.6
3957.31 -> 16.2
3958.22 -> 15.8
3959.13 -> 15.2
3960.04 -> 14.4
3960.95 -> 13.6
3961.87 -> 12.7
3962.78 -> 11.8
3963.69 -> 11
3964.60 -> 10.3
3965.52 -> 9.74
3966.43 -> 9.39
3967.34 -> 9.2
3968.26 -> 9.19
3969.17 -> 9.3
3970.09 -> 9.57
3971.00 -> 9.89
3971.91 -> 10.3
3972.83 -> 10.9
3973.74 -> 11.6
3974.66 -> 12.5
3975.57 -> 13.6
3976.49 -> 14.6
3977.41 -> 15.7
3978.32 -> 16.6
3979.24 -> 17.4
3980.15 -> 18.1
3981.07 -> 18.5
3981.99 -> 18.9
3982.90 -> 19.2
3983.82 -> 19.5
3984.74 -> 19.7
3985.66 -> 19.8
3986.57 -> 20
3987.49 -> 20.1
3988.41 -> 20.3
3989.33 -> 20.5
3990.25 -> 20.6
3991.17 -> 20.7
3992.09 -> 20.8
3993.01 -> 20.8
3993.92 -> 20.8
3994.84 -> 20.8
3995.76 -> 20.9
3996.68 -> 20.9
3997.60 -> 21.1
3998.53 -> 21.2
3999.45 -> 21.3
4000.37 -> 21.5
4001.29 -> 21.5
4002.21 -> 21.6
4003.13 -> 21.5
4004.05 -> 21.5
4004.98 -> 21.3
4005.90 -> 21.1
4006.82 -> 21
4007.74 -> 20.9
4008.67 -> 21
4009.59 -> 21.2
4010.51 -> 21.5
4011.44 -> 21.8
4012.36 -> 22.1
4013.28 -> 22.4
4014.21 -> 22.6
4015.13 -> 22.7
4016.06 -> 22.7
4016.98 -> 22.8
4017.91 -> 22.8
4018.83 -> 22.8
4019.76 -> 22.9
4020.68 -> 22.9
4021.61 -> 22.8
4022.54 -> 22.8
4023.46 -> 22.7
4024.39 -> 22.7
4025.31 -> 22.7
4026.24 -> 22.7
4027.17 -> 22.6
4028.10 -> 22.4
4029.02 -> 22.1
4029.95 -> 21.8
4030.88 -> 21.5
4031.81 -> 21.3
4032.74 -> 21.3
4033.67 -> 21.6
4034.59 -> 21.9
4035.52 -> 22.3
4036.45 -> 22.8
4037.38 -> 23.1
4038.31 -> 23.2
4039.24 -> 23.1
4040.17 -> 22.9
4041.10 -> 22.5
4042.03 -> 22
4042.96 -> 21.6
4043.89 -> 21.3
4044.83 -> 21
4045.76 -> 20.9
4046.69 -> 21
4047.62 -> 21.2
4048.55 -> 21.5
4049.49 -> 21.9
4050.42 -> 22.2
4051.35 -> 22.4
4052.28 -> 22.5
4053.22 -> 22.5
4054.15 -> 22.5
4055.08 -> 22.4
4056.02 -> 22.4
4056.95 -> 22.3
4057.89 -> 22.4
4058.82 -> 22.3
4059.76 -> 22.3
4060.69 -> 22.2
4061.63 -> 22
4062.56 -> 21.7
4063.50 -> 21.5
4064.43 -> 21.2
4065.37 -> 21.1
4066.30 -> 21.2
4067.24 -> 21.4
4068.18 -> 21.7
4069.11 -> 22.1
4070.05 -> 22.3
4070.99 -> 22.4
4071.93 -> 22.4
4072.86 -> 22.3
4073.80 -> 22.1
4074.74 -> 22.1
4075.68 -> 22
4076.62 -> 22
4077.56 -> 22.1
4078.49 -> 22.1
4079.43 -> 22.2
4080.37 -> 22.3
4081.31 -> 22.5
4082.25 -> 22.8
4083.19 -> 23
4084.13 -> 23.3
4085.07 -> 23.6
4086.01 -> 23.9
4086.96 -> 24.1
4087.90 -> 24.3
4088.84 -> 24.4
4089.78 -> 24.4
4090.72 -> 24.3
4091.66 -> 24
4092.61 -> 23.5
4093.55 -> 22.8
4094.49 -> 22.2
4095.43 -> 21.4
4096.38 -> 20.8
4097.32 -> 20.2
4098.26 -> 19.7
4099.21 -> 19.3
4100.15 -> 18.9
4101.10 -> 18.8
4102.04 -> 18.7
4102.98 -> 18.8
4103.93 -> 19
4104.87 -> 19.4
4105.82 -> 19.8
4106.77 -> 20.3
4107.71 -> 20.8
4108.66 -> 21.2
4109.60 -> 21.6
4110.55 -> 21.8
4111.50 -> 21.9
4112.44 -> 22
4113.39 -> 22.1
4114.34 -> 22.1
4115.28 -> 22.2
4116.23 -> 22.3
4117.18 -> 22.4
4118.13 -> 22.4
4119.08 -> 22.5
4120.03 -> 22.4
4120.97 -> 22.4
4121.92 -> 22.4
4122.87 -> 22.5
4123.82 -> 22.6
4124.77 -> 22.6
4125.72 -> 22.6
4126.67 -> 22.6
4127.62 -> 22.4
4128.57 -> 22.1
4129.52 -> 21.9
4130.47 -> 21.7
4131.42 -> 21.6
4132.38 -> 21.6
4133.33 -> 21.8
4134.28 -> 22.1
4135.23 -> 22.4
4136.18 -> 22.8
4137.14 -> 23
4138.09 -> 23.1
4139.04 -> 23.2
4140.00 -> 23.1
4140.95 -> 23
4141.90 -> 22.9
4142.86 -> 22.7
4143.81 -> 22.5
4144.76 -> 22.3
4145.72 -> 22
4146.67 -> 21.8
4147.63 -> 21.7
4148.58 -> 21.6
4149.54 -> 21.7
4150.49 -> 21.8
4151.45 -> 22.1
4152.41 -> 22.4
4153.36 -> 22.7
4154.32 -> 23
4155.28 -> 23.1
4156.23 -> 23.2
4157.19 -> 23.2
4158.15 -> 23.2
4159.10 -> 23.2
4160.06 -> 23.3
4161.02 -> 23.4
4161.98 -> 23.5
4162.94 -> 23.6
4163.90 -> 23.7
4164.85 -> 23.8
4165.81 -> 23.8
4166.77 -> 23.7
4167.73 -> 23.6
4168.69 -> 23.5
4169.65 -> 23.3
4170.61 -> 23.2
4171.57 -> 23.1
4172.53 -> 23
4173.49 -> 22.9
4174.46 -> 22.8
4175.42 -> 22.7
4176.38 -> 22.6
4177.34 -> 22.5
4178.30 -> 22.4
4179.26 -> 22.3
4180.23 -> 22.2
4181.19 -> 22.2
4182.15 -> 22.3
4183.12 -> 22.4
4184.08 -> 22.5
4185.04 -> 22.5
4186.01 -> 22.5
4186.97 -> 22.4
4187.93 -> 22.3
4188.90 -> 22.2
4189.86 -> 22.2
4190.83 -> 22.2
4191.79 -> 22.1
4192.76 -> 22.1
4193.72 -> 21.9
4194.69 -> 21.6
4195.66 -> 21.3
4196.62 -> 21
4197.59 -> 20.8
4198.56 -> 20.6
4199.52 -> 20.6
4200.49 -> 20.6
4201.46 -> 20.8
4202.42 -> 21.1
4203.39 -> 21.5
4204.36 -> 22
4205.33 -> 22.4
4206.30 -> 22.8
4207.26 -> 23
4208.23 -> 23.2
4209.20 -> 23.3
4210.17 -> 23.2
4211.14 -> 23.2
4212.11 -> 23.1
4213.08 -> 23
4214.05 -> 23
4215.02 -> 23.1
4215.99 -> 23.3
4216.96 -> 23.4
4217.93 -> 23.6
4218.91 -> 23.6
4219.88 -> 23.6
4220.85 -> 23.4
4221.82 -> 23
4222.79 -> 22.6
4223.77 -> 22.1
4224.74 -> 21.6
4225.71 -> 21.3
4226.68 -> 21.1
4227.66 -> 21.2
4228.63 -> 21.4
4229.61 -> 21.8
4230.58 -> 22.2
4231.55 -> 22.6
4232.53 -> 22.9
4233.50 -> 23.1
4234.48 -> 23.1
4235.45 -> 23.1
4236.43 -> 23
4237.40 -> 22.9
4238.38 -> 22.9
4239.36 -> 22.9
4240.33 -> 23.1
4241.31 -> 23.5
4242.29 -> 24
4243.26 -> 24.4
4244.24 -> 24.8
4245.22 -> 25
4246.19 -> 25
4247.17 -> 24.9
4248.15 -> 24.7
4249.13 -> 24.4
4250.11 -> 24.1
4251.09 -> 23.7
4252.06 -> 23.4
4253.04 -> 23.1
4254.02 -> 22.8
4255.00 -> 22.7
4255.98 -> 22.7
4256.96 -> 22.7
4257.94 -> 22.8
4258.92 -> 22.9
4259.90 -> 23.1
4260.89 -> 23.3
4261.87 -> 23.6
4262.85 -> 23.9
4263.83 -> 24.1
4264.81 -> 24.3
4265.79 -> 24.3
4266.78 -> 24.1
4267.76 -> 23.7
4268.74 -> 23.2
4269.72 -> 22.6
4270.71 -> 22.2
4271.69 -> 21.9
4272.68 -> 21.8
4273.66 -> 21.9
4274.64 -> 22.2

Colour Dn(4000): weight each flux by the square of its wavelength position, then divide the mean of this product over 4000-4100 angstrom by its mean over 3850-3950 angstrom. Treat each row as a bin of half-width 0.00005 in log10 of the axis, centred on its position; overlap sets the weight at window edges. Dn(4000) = 1.69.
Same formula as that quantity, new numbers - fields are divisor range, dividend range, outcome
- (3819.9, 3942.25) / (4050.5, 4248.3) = 1.93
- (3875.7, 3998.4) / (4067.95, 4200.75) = 1.64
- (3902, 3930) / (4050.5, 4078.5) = 1.53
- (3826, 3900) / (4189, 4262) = 2.07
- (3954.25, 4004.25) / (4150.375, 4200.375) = 1.50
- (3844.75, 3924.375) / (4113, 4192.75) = 1.74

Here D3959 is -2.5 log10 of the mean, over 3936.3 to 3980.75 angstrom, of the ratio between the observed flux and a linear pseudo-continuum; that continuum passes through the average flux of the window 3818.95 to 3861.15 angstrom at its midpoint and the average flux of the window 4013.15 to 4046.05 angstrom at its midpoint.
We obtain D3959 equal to 0.33 mag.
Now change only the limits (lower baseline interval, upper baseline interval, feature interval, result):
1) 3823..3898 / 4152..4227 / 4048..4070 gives -0.17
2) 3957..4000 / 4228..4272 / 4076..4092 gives -0.22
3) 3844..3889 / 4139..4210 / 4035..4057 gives -0.18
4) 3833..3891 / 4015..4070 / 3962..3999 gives 0.19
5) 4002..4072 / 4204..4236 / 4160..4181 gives -0.03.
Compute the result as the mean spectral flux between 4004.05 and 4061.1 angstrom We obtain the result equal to 22.1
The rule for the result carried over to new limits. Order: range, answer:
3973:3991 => 17.7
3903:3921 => 16.4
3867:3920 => 15.2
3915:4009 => 15.5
